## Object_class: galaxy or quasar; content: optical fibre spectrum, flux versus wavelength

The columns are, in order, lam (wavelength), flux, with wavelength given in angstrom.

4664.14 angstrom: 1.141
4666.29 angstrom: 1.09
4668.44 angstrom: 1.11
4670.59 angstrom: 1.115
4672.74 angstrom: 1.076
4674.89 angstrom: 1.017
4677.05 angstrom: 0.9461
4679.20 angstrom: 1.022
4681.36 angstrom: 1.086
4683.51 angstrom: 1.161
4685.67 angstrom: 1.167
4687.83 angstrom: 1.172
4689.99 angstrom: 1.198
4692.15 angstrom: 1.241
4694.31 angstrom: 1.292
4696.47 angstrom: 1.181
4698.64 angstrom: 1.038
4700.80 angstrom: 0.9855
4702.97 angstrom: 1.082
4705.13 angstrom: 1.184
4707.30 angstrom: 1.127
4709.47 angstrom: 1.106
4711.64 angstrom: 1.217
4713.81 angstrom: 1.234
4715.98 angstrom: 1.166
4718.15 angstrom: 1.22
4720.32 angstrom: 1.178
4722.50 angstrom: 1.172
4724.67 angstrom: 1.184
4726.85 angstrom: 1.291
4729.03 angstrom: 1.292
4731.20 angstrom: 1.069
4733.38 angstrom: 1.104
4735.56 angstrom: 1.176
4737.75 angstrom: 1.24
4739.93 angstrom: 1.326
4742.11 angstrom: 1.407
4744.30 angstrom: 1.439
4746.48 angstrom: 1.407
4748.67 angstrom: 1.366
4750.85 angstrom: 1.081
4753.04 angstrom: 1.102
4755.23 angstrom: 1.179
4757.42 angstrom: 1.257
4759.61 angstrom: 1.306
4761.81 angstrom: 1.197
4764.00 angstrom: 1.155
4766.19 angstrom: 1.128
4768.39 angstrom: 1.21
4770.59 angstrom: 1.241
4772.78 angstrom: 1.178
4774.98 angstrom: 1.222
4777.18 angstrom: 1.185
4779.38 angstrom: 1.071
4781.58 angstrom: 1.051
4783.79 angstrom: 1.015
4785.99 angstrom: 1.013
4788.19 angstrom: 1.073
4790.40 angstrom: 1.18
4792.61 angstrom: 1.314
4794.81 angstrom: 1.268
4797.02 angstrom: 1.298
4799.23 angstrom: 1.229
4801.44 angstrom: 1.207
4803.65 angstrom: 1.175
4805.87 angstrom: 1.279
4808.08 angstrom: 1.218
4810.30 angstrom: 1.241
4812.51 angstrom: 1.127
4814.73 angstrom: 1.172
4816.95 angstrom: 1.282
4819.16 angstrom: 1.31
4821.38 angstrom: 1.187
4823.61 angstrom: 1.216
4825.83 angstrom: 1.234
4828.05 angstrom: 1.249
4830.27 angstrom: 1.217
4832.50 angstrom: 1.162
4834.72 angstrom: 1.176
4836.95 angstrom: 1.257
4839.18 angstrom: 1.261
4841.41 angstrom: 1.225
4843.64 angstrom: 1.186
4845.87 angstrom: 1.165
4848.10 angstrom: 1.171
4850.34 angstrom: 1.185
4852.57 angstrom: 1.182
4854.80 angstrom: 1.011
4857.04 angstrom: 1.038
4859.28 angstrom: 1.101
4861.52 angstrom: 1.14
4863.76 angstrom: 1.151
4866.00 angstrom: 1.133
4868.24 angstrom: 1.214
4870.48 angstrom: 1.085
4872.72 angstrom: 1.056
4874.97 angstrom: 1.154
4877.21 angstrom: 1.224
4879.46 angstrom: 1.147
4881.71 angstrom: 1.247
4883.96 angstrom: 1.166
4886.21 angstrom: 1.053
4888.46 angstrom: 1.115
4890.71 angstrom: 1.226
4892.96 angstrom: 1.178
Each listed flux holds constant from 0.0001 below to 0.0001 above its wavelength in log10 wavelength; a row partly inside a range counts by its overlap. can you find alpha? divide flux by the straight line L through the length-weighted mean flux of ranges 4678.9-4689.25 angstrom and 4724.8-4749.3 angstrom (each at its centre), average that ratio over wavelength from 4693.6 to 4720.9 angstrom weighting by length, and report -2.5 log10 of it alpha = 0.04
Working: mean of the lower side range 1.13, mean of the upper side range 1.28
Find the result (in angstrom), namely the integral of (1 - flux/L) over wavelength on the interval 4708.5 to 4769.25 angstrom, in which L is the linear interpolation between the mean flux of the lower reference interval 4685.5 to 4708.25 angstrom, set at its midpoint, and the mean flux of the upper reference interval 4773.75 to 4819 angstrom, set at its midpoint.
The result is -2.98 angstrom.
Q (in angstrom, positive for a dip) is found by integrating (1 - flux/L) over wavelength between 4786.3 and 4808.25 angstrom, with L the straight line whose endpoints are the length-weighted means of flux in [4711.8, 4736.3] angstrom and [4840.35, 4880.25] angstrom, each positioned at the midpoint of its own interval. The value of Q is -1.0 angstrom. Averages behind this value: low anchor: 1.19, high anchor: 1.14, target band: 1.22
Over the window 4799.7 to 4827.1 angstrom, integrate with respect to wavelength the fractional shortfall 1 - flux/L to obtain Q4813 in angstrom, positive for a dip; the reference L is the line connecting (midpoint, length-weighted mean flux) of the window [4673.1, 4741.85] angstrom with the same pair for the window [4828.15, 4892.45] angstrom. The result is -1.4 angstrom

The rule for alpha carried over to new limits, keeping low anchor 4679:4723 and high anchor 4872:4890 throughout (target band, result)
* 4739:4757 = -0.118 mag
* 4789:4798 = -0.095 mag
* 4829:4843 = -0.060 mag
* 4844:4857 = 0.013 mag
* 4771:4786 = 0.033 mag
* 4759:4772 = -0.044 mag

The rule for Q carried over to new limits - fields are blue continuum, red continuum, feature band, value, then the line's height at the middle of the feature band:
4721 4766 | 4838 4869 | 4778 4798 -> 0.99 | 1.2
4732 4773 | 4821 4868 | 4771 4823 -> 0.78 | 1.21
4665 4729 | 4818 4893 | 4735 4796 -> -2.75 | 1.15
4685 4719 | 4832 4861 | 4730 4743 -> -0.62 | 1.16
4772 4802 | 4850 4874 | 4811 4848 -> -2.49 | 1.14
